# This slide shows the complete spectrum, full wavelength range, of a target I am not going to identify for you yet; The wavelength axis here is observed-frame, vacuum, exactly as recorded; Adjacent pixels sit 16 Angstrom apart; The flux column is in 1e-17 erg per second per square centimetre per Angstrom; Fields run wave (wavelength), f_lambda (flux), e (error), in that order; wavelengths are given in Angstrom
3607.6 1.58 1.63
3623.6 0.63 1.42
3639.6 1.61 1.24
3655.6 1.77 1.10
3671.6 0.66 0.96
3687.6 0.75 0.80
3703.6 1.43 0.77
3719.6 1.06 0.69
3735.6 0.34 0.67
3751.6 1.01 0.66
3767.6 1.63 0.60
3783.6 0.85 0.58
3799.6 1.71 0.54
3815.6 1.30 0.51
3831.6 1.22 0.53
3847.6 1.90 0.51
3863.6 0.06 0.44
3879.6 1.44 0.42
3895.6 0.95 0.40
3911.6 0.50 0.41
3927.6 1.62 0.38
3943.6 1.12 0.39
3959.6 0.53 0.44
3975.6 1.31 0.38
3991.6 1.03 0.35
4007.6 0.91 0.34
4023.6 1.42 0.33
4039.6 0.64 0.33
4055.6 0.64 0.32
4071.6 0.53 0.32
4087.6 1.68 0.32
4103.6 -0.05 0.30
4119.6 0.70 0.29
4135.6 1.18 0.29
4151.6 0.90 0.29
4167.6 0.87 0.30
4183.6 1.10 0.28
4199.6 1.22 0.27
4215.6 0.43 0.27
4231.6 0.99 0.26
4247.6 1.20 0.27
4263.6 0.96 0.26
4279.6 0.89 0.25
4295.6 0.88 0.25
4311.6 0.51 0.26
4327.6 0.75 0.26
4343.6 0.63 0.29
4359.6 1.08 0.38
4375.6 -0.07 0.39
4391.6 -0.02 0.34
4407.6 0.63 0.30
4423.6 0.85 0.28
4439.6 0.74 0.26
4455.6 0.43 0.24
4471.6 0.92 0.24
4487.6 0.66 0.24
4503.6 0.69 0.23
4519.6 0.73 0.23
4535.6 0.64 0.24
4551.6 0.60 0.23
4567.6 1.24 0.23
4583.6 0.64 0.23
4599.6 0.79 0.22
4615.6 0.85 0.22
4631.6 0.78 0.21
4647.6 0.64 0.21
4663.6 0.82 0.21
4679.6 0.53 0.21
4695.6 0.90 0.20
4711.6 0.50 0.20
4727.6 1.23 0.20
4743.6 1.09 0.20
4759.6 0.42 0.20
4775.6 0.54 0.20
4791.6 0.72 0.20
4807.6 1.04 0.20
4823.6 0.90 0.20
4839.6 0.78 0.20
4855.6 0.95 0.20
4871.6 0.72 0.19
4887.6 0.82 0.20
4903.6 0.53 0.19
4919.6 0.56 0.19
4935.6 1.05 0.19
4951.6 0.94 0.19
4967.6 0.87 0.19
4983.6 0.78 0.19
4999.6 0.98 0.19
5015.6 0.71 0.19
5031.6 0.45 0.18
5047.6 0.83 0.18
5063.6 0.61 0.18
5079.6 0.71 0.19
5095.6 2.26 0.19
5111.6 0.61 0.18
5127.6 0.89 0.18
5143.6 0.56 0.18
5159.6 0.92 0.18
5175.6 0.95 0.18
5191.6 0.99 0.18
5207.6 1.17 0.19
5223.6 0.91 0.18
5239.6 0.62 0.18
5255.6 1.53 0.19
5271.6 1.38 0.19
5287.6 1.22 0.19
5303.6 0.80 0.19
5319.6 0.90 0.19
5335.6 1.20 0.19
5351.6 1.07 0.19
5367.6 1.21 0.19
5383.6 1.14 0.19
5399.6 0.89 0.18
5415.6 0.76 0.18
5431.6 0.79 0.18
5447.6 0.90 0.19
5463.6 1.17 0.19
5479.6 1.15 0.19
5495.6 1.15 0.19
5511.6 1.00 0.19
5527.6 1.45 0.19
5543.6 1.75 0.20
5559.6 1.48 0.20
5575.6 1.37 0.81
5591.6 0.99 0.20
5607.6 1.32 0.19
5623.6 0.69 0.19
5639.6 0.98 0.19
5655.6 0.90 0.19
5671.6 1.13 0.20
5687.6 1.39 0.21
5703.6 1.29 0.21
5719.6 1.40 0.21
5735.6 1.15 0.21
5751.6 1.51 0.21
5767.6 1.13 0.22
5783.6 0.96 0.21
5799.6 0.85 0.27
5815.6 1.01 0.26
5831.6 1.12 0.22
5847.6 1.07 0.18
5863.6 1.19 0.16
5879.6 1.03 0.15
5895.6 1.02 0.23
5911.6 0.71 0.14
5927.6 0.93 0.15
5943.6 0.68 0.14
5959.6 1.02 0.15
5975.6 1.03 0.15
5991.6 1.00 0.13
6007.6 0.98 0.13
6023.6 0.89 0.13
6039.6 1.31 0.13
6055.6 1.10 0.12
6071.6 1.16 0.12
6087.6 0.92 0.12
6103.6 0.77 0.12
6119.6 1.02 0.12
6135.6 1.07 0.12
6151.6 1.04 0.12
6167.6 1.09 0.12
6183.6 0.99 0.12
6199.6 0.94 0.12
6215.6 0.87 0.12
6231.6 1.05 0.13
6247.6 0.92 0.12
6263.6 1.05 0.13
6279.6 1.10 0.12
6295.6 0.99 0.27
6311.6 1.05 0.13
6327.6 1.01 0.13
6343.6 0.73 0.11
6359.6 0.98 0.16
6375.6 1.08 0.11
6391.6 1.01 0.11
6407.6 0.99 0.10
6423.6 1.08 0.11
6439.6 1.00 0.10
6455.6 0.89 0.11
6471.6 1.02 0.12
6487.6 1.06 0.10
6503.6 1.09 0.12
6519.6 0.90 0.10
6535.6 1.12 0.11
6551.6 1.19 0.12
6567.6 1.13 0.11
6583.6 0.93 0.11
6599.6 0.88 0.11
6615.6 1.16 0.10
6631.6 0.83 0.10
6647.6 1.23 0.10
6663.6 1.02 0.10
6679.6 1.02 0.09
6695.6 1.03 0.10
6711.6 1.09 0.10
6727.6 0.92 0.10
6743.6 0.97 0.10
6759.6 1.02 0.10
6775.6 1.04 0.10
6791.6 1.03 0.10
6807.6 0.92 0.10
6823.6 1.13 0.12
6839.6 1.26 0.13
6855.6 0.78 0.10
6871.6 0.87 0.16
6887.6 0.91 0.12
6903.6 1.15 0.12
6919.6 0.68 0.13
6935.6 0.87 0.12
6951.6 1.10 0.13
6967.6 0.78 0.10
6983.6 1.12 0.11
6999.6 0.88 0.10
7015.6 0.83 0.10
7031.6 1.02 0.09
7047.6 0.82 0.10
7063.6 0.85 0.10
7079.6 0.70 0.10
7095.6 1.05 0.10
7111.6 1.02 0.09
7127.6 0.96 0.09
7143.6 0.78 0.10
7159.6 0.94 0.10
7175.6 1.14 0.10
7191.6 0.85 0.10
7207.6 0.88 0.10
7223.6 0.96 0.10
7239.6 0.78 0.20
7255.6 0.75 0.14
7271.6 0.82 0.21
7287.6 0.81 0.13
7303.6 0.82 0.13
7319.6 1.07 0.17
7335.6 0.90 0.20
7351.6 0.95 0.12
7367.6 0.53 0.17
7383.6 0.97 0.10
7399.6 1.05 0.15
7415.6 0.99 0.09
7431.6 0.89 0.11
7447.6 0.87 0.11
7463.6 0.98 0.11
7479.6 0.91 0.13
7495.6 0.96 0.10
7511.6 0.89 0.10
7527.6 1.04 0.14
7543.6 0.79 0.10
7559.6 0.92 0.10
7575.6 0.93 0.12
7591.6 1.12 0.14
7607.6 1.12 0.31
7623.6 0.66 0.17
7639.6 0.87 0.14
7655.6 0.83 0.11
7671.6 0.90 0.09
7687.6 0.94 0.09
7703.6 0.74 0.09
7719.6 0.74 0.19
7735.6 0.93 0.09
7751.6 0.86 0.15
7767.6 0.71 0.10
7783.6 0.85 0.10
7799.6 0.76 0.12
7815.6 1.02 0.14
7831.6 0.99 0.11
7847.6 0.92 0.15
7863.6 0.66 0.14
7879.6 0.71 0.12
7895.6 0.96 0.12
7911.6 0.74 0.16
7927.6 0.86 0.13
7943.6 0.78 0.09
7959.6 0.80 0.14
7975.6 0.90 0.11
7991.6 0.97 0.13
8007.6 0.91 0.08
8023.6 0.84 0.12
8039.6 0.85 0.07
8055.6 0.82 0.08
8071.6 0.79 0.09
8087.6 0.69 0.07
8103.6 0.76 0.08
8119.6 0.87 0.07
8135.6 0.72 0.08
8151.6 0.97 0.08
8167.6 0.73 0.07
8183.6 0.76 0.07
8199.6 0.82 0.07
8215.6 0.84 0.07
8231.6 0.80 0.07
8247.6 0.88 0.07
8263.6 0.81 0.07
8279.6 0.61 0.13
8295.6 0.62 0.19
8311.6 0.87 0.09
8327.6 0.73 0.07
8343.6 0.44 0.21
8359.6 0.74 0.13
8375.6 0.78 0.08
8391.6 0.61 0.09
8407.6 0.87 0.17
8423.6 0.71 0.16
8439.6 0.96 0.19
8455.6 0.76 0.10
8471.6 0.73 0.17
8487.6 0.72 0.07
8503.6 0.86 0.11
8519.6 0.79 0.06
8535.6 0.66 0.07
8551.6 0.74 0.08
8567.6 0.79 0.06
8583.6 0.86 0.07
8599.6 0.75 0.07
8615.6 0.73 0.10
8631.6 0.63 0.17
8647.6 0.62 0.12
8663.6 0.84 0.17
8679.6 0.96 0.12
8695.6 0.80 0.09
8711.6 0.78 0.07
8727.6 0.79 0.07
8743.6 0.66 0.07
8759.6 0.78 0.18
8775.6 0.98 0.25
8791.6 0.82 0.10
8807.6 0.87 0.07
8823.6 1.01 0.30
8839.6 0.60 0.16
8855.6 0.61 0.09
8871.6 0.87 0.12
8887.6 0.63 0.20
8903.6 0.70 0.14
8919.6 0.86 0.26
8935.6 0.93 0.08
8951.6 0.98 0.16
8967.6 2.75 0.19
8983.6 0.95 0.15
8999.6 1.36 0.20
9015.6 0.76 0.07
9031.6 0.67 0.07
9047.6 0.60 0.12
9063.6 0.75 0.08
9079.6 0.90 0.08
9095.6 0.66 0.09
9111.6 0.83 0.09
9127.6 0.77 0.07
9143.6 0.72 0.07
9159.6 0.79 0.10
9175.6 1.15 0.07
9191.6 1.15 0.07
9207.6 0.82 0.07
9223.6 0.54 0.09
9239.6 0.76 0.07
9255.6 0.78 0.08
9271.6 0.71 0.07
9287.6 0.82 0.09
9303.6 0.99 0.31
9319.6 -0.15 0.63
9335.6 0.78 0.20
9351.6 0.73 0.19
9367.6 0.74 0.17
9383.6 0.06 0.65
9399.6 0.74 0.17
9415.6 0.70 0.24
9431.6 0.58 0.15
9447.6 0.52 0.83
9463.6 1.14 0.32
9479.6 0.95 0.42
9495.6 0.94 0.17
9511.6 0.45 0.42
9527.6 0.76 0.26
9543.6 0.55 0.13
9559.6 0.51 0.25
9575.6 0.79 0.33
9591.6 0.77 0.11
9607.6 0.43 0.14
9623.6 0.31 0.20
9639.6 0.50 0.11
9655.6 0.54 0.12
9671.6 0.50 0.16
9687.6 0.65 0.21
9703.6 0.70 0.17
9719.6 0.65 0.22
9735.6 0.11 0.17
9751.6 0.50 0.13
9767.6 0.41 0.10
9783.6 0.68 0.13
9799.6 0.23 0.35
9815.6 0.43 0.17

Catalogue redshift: 0.366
